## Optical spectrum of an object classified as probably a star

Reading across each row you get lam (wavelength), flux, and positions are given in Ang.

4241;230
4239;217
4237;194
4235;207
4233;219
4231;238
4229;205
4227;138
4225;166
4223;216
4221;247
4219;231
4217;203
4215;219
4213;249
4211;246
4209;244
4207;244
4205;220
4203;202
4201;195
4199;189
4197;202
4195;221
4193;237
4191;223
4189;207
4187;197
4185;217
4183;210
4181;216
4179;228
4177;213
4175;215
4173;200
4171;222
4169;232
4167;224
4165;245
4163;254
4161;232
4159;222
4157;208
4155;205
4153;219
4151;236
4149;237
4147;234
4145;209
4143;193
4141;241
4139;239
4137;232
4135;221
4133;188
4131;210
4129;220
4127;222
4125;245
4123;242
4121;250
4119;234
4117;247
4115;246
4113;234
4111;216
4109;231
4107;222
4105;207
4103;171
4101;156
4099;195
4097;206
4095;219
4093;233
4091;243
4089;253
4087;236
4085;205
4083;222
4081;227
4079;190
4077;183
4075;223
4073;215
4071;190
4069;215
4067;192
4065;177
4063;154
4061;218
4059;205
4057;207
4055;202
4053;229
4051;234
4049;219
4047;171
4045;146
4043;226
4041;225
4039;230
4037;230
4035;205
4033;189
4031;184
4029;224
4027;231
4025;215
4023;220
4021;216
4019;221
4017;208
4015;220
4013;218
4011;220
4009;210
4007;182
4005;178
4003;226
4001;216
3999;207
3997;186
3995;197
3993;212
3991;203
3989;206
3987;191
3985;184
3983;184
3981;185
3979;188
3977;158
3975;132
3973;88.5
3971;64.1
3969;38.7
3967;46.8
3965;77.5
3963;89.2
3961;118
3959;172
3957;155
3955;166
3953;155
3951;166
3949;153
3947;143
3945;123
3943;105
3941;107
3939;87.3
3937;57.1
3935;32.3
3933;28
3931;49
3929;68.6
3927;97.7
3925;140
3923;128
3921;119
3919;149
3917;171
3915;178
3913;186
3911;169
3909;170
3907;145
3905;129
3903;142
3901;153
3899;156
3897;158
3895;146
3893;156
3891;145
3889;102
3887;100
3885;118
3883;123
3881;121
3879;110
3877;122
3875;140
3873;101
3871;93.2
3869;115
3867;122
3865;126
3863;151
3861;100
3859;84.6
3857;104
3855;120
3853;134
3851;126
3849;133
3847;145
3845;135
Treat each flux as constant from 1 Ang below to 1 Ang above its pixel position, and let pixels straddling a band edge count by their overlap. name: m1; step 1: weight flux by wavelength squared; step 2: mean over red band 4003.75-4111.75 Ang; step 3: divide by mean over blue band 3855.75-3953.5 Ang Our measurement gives 1.8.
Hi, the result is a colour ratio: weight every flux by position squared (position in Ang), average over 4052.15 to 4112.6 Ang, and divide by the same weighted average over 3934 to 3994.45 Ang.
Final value 1.65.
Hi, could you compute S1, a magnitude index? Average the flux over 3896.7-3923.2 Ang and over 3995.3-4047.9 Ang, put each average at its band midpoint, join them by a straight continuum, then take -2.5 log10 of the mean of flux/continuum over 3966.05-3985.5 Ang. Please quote 0.43 mag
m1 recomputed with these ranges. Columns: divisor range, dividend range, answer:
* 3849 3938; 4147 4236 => 2.07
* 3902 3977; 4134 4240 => 2.09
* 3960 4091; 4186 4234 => 1.23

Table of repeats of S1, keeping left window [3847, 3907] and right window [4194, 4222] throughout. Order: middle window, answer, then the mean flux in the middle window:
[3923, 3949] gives 0.50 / 90.7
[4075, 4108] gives -0.12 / 211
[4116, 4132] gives -0.18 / 234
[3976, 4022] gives -0.24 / 201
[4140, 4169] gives -0.10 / 226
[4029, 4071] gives -0.15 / 203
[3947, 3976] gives 0.27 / 117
